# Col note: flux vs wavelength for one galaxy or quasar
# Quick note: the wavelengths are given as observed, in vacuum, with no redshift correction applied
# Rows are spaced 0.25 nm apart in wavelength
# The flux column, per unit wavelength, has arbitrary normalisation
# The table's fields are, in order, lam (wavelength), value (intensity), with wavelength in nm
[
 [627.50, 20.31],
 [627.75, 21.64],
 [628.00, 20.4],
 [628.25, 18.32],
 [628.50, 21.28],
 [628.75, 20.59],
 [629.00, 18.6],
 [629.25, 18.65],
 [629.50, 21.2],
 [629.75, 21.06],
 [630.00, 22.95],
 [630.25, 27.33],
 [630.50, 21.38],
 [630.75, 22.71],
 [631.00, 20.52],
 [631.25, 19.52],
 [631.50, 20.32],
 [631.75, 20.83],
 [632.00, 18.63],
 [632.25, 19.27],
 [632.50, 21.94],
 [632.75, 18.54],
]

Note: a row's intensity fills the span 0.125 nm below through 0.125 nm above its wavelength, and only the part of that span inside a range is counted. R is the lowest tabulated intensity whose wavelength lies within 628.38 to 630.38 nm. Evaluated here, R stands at 18.6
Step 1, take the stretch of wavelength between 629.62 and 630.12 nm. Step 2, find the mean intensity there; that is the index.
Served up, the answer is 22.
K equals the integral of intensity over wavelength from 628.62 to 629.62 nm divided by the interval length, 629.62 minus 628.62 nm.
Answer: 19.8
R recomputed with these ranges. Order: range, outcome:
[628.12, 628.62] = 18.32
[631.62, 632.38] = 18.63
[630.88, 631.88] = 19.52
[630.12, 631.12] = 20.52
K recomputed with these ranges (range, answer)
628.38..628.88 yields 20.9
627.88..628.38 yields 19.4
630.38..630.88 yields 22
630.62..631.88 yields 20.8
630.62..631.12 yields 21.6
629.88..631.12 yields 23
